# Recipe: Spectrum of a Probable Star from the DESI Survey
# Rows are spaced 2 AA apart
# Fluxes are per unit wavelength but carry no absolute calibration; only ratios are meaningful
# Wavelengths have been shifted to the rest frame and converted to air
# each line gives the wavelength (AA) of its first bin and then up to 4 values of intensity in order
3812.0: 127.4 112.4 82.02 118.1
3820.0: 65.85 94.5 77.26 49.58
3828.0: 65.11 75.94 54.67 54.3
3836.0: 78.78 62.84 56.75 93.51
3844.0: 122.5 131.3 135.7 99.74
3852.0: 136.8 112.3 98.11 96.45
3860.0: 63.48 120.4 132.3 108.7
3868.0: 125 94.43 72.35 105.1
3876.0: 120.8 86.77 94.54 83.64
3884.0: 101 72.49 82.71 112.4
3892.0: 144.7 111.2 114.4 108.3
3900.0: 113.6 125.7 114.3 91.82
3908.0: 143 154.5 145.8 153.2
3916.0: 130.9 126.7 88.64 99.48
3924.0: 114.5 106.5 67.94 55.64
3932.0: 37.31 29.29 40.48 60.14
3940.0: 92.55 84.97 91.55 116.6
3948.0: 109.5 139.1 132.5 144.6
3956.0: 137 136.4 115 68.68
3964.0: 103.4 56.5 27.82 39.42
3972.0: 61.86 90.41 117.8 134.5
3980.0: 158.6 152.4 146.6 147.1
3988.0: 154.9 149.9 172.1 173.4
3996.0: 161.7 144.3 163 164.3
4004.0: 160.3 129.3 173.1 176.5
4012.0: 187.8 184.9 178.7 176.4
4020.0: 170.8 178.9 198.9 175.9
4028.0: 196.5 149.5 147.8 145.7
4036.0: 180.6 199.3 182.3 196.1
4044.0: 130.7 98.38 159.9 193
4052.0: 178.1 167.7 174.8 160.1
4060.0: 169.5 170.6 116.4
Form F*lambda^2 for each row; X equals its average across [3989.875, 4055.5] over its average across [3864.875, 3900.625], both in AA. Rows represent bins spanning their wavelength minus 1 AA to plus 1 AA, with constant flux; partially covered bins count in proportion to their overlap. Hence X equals 1.76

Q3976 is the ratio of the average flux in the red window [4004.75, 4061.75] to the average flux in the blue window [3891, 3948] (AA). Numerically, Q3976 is 1.7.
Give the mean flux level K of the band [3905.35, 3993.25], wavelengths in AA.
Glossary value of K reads 108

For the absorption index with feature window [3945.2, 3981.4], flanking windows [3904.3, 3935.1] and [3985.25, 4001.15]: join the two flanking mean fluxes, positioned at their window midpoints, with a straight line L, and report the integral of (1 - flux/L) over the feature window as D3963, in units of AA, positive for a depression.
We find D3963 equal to 7.9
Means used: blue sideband 103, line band 105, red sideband 159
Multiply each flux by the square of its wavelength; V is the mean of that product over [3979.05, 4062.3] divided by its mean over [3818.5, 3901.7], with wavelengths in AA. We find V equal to 1.9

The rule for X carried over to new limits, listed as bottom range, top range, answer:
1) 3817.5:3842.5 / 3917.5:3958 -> 1.40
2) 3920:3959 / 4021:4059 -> 1.88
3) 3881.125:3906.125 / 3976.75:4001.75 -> 1.53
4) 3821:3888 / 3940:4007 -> 1.41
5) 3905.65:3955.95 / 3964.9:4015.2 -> 1.38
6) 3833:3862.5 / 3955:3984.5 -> 1.12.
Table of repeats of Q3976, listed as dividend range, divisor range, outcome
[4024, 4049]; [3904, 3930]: 1.42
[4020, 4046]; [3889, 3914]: 1.37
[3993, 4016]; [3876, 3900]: 1.62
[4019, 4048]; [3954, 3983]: 1.65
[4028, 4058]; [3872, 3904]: 1.58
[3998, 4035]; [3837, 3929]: 1.56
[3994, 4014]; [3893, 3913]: 1.34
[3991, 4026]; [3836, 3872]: 1.64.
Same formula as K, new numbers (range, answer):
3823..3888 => 93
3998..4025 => 171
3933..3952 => 87.4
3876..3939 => 101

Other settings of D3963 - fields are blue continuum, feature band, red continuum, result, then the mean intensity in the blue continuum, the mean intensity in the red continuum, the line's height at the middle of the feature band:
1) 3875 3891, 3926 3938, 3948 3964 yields 6.4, 94.3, 122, 113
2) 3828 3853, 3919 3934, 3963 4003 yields 4.5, 90.8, 126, 112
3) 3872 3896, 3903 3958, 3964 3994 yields 1.9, 101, 117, 108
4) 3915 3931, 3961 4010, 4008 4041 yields 6.9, 98.8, 177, 147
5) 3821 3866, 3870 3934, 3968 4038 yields 5.3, 91.9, 153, 114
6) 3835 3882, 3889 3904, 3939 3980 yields -2.5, 102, 101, 102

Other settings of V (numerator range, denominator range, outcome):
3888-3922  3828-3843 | 1.86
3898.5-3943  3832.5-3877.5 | 1.02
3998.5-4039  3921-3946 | 2.39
